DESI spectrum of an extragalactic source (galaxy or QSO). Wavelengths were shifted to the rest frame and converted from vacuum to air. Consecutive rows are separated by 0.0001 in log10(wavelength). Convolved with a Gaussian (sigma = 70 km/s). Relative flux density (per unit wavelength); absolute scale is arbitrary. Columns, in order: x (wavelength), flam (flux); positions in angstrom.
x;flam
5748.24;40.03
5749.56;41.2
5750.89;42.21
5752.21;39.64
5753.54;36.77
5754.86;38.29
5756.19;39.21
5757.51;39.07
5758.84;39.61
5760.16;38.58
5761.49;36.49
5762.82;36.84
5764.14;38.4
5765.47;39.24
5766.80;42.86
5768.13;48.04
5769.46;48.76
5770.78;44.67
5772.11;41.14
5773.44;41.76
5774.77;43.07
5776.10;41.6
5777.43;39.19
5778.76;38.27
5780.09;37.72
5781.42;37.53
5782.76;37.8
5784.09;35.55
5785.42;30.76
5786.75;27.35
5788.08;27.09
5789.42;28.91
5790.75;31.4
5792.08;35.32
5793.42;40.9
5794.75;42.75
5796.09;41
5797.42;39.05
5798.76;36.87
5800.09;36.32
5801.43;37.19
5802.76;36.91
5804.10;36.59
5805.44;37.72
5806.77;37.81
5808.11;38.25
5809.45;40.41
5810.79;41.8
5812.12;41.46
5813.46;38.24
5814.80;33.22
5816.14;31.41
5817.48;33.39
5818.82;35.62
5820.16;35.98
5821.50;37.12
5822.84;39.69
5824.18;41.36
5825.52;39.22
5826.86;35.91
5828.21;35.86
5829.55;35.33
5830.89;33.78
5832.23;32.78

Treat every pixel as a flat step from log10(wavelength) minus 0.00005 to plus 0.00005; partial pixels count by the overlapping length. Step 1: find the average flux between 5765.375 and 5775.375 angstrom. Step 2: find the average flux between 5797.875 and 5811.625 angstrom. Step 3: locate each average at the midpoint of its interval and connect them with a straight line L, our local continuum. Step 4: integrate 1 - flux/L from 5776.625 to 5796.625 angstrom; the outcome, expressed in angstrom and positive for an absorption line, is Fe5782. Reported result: 2.8 angstrom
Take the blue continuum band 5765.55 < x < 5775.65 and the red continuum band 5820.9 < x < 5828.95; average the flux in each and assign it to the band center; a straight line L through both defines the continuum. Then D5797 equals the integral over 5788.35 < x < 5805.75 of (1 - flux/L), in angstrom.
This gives 1.8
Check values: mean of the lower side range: 44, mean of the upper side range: 38.2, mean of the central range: 36.7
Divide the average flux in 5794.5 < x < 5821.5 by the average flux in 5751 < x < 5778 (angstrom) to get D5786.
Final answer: 0.9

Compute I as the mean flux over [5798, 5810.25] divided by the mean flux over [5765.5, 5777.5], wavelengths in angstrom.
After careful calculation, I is 0.87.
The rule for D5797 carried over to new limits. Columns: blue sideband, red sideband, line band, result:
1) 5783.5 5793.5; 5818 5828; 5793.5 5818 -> -2.4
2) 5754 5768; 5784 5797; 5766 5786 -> -2.1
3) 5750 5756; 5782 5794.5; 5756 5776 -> -2.3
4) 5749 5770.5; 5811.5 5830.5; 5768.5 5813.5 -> 0.5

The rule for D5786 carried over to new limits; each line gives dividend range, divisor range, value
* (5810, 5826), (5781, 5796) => 1.09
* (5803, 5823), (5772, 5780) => 0.92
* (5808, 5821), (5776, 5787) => 1.02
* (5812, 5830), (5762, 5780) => 0.88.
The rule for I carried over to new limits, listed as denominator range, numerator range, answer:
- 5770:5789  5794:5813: 1.04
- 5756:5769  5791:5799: 0.98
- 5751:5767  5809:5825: 0.97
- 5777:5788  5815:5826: 1.04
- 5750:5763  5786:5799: 0.90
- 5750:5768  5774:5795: 0.91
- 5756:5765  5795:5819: 0.98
